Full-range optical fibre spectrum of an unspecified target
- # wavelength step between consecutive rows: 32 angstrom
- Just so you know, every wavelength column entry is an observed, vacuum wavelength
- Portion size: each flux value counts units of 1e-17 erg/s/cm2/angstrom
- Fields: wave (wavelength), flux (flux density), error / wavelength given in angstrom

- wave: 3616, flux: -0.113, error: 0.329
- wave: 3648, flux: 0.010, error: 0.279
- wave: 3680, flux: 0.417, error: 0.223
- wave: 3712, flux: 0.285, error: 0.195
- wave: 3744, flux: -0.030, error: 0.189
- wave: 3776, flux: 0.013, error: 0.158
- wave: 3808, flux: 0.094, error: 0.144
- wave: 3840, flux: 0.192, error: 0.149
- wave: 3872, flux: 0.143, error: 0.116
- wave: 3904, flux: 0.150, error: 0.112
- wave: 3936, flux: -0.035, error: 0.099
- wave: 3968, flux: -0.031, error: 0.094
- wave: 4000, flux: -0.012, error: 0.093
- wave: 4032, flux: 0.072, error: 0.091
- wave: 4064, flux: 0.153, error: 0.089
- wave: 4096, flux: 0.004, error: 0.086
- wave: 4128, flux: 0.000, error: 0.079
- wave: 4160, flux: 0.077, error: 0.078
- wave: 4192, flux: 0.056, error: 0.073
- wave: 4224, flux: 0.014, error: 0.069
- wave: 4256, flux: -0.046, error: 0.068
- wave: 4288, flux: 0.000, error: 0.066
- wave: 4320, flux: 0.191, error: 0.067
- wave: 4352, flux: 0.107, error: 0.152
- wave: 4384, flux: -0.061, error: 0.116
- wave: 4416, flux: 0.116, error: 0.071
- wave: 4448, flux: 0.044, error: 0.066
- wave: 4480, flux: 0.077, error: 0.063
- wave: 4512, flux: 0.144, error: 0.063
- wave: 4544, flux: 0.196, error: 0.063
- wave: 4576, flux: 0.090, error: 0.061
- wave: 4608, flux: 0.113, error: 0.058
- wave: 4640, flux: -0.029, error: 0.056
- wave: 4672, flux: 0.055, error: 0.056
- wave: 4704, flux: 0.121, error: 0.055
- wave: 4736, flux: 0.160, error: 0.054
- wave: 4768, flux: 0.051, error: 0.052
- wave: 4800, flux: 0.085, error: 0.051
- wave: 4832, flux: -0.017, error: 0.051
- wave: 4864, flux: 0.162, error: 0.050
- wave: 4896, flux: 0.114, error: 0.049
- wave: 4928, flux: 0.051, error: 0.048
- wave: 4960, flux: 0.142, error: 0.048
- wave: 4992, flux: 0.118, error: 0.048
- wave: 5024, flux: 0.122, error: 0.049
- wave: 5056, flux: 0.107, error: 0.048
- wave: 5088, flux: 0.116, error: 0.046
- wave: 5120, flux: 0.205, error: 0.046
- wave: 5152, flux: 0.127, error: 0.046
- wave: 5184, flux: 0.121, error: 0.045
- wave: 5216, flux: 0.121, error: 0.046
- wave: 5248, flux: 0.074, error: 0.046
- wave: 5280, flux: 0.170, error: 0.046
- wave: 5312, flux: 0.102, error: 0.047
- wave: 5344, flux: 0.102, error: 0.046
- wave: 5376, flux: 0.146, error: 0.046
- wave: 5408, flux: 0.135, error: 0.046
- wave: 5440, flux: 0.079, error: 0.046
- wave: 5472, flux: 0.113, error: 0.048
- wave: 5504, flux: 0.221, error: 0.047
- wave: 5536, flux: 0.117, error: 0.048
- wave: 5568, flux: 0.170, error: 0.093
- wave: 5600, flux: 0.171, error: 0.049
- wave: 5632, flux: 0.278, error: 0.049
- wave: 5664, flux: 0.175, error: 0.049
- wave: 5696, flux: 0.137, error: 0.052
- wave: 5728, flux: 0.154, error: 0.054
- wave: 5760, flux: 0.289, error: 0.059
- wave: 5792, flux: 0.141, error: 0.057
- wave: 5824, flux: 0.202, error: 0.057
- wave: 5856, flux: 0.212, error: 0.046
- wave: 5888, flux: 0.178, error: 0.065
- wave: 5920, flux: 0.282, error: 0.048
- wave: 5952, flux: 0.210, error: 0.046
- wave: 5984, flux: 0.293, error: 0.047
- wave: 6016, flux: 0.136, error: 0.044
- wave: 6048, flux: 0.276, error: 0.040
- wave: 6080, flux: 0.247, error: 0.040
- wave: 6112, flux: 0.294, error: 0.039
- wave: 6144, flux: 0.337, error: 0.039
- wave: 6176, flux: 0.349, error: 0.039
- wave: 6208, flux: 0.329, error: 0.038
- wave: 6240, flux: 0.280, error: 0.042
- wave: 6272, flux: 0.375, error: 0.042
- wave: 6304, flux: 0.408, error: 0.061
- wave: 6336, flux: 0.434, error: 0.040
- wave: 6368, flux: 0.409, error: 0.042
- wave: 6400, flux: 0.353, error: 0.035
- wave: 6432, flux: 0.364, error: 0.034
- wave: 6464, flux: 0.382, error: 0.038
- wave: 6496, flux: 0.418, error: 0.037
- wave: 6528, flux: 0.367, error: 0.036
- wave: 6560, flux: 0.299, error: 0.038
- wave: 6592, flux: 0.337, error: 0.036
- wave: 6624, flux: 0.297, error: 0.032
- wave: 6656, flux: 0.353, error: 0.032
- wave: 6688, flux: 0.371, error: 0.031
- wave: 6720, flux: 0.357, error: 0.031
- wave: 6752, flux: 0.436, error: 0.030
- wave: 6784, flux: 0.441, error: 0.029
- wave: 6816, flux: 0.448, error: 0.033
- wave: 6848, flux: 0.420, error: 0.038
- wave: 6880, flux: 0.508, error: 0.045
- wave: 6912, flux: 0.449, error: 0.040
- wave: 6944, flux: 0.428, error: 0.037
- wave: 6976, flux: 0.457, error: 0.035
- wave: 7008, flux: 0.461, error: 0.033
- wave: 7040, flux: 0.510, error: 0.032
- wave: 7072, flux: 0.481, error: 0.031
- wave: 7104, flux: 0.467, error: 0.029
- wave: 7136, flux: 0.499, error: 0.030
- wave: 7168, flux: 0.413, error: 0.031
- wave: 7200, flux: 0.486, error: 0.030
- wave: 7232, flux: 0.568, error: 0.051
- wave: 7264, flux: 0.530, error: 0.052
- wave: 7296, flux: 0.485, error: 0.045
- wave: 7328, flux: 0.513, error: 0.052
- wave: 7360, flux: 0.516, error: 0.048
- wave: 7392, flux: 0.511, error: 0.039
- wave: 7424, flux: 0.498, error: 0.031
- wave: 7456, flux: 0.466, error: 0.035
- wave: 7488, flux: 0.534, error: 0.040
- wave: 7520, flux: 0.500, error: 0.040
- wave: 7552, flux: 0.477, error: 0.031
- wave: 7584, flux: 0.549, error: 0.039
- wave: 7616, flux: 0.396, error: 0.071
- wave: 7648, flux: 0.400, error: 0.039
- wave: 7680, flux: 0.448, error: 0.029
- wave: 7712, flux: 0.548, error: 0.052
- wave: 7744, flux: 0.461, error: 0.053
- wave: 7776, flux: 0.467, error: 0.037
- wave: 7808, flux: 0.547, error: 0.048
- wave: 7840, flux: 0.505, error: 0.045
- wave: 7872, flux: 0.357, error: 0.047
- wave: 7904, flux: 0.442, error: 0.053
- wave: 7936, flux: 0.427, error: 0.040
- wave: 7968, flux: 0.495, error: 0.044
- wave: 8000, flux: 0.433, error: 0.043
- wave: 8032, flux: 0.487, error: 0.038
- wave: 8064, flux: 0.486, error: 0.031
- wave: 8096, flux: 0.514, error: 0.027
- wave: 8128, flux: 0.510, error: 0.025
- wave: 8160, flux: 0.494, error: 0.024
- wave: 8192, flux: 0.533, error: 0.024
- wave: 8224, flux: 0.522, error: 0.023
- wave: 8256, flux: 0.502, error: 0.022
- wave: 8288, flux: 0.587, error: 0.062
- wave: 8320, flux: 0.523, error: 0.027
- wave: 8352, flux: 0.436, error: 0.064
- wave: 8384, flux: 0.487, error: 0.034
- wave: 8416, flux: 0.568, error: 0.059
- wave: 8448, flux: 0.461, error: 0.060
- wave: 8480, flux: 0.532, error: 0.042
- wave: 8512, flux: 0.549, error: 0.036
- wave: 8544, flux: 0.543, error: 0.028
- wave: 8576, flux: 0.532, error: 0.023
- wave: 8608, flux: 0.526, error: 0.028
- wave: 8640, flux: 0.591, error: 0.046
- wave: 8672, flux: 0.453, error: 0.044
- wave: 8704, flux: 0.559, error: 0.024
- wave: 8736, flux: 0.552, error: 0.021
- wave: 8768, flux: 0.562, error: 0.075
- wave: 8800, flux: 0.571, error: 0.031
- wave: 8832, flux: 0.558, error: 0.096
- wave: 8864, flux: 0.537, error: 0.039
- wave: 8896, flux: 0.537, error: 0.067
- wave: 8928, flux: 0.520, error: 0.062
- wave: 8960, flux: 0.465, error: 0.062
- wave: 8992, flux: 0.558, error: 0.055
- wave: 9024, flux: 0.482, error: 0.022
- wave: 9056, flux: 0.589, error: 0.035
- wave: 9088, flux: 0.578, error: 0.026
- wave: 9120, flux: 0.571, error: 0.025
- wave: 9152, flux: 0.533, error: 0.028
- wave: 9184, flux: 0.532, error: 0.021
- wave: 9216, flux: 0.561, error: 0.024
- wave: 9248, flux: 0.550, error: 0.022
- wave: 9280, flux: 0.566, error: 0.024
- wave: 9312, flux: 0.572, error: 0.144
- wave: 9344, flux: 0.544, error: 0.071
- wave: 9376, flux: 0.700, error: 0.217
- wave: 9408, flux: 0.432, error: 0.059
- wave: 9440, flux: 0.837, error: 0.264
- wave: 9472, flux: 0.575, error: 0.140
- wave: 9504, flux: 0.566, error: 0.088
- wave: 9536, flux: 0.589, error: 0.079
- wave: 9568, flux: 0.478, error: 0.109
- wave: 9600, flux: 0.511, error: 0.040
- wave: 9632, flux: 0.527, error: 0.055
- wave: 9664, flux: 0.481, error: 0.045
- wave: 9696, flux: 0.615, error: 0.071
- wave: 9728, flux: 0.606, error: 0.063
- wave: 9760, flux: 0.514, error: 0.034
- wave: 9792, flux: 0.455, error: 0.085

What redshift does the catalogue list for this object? 0.531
